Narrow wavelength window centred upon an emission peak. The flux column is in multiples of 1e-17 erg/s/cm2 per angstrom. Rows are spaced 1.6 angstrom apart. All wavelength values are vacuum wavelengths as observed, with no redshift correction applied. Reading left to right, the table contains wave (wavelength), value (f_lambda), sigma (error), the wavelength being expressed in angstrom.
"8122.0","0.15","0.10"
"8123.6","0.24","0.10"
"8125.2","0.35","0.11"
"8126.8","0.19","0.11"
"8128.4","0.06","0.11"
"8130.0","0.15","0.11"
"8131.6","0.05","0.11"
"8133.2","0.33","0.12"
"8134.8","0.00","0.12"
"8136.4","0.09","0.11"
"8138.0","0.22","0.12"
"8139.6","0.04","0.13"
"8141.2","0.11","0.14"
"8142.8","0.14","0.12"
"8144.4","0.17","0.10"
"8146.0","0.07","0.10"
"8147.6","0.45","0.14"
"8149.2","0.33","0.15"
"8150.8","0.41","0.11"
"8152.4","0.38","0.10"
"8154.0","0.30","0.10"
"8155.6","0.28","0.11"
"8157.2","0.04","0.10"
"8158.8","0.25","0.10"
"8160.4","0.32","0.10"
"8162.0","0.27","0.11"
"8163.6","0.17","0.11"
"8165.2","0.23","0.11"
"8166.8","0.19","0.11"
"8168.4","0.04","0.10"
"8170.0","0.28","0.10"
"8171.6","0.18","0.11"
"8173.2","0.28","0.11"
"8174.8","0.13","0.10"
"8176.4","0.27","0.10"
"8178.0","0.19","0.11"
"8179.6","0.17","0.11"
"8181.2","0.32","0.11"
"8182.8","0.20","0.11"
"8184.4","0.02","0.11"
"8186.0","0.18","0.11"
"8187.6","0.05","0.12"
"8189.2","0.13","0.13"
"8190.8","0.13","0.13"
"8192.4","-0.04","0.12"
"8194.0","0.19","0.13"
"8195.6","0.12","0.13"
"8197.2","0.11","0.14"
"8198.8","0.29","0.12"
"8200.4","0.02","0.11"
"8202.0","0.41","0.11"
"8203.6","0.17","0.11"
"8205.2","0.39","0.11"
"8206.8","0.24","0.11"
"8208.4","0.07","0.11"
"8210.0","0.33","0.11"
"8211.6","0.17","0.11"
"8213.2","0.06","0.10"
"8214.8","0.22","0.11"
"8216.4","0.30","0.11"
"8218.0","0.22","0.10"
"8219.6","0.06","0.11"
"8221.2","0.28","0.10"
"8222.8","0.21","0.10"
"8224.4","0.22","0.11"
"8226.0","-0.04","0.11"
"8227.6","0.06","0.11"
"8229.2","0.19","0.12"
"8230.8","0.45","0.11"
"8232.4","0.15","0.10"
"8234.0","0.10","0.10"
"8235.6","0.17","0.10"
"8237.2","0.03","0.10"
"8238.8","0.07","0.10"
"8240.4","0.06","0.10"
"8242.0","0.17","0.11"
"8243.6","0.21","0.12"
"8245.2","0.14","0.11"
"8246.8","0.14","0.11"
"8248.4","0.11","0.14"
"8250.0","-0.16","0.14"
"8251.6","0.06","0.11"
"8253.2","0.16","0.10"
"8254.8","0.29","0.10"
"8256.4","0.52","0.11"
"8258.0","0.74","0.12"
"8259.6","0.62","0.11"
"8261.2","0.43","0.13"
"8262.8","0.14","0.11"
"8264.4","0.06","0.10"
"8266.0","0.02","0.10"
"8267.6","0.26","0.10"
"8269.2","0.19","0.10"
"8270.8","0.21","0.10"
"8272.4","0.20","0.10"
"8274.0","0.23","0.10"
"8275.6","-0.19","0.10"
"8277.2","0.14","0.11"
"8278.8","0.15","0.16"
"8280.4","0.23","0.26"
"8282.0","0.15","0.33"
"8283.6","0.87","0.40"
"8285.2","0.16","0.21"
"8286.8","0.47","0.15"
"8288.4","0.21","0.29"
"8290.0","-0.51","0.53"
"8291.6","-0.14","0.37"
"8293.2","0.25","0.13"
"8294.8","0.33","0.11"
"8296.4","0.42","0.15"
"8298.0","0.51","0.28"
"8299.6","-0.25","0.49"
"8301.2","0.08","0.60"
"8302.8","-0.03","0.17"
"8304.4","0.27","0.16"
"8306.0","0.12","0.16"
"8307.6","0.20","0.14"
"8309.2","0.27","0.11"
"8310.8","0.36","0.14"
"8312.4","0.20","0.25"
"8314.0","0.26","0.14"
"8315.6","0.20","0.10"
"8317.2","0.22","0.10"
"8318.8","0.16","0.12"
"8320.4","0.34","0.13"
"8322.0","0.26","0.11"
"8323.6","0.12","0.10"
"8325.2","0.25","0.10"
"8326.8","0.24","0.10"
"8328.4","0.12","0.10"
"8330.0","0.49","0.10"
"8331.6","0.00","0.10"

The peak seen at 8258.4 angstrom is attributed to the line Hbeta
